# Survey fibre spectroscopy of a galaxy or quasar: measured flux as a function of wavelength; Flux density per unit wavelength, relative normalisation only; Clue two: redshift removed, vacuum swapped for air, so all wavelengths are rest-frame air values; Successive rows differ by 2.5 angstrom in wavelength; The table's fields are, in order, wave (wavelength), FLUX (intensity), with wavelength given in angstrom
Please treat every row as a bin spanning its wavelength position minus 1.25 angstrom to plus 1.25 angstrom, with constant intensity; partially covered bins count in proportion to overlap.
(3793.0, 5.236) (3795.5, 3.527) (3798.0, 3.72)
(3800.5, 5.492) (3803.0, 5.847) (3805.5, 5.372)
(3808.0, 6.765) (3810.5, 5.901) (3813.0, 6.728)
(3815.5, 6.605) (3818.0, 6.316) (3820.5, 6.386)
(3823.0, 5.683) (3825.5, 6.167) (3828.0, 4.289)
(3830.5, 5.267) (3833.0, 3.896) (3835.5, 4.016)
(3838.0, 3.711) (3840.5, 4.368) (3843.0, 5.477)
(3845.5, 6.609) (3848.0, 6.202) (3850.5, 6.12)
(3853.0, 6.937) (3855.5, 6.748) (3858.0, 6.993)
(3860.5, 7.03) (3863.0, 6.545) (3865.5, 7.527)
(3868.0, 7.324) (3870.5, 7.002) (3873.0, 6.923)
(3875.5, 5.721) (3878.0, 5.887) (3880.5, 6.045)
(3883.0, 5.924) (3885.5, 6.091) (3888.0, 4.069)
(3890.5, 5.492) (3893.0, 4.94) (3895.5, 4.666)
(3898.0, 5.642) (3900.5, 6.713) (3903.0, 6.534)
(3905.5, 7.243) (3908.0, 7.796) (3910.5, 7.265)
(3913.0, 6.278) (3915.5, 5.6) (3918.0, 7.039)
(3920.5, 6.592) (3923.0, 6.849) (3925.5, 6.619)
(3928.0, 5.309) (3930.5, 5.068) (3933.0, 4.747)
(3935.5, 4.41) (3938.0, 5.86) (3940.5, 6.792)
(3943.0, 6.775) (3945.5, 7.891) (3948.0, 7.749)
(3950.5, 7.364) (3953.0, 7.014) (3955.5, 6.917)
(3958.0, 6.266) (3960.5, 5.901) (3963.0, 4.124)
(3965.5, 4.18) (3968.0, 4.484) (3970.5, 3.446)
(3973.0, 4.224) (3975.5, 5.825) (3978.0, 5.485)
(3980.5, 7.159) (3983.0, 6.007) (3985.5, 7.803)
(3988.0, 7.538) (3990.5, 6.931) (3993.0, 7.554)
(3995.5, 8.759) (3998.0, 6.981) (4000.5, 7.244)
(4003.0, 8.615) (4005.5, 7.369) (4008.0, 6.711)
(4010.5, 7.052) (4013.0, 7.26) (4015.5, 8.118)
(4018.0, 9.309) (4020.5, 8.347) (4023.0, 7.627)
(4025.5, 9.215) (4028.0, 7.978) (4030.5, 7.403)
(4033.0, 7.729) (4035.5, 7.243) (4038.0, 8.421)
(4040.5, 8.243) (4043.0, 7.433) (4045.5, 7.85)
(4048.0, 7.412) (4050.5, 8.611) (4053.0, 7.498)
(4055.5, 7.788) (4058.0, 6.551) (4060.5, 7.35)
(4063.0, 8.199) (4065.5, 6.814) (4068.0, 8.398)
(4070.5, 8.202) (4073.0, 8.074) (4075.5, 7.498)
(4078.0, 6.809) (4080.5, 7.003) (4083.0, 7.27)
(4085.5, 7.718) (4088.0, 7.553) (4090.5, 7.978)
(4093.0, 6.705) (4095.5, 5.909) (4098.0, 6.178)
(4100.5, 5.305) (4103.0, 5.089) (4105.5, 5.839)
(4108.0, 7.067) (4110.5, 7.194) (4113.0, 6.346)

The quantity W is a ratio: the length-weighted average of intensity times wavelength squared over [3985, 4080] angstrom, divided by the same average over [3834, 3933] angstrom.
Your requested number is 1.4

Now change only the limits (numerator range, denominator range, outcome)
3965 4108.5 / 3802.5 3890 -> 1.33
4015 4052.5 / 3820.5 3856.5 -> 1.64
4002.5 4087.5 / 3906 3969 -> 1.31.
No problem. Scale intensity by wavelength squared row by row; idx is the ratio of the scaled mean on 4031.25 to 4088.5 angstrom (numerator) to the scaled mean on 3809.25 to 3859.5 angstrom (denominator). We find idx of 1.49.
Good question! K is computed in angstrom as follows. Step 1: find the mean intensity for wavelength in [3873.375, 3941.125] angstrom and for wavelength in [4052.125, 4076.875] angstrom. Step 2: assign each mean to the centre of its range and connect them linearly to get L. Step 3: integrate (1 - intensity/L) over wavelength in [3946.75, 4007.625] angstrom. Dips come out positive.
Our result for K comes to 2.4 angstrom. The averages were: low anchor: 5.97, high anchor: 7.64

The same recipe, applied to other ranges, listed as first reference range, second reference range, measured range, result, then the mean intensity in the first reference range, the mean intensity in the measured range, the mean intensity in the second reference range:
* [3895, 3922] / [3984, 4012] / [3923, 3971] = 7.18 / 6.54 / 5.9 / 7.49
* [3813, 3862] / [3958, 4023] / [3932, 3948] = 0.36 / 5.76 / 6.23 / 6.67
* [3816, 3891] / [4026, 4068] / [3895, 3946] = 1.97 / 5.9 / 6.27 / 7.71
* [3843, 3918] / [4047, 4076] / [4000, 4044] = -2.70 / 6.34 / 7.86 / 7.71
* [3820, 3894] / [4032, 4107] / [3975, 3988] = 0.19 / 5.84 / 6.6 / 7.29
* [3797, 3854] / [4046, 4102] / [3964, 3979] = 4.57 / 5.56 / 4.58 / 7.31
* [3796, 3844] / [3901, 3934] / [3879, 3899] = 2.38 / 5.34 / 5.36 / 6.4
